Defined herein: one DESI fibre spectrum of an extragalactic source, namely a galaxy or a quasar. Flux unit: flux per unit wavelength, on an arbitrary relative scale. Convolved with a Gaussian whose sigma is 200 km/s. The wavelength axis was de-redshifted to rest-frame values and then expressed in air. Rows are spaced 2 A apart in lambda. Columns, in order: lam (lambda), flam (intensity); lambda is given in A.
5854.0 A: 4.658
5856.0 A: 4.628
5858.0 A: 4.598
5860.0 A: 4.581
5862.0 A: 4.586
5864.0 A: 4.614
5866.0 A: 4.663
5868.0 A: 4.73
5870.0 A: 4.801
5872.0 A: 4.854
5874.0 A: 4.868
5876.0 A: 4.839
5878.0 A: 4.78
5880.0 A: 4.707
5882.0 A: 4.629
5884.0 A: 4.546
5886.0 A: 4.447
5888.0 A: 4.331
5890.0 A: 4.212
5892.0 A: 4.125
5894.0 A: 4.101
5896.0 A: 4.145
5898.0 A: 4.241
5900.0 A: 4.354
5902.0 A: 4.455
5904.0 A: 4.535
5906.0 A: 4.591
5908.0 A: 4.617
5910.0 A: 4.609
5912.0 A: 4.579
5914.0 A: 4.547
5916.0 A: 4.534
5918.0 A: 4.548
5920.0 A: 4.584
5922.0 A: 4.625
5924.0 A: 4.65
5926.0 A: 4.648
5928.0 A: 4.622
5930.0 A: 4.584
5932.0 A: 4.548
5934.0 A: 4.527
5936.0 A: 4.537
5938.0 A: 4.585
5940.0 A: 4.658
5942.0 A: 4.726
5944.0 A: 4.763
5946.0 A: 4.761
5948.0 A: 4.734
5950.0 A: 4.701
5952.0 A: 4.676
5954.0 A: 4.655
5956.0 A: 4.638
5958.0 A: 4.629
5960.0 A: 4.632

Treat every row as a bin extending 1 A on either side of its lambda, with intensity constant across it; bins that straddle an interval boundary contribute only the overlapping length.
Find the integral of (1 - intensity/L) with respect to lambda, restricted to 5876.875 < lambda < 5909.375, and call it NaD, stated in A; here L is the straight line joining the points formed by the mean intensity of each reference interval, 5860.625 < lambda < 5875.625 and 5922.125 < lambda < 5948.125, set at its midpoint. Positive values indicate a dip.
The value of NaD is 1.8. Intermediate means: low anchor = 4.73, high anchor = 4.64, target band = 4.43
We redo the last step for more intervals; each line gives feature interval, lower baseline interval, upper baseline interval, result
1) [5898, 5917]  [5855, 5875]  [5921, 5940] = 0.4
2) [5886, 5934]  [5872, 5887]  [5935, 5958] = 2.2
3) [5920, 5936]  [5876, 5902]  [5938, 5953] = 0.1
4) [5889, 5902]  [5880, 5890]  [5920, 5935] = 0.9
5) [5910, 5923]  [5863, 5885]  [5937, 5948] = 0.4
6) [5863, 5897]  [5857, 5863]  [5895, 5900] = -1.2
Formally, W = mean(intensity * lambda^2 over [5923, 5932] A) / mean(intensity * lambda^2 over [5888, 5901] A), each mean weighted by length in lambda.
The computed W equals 1.1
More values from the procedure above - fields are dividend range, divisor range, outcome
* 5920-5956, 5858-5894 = 1.03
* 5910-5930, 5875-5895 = 1.04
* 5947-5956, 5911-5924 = 1.04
